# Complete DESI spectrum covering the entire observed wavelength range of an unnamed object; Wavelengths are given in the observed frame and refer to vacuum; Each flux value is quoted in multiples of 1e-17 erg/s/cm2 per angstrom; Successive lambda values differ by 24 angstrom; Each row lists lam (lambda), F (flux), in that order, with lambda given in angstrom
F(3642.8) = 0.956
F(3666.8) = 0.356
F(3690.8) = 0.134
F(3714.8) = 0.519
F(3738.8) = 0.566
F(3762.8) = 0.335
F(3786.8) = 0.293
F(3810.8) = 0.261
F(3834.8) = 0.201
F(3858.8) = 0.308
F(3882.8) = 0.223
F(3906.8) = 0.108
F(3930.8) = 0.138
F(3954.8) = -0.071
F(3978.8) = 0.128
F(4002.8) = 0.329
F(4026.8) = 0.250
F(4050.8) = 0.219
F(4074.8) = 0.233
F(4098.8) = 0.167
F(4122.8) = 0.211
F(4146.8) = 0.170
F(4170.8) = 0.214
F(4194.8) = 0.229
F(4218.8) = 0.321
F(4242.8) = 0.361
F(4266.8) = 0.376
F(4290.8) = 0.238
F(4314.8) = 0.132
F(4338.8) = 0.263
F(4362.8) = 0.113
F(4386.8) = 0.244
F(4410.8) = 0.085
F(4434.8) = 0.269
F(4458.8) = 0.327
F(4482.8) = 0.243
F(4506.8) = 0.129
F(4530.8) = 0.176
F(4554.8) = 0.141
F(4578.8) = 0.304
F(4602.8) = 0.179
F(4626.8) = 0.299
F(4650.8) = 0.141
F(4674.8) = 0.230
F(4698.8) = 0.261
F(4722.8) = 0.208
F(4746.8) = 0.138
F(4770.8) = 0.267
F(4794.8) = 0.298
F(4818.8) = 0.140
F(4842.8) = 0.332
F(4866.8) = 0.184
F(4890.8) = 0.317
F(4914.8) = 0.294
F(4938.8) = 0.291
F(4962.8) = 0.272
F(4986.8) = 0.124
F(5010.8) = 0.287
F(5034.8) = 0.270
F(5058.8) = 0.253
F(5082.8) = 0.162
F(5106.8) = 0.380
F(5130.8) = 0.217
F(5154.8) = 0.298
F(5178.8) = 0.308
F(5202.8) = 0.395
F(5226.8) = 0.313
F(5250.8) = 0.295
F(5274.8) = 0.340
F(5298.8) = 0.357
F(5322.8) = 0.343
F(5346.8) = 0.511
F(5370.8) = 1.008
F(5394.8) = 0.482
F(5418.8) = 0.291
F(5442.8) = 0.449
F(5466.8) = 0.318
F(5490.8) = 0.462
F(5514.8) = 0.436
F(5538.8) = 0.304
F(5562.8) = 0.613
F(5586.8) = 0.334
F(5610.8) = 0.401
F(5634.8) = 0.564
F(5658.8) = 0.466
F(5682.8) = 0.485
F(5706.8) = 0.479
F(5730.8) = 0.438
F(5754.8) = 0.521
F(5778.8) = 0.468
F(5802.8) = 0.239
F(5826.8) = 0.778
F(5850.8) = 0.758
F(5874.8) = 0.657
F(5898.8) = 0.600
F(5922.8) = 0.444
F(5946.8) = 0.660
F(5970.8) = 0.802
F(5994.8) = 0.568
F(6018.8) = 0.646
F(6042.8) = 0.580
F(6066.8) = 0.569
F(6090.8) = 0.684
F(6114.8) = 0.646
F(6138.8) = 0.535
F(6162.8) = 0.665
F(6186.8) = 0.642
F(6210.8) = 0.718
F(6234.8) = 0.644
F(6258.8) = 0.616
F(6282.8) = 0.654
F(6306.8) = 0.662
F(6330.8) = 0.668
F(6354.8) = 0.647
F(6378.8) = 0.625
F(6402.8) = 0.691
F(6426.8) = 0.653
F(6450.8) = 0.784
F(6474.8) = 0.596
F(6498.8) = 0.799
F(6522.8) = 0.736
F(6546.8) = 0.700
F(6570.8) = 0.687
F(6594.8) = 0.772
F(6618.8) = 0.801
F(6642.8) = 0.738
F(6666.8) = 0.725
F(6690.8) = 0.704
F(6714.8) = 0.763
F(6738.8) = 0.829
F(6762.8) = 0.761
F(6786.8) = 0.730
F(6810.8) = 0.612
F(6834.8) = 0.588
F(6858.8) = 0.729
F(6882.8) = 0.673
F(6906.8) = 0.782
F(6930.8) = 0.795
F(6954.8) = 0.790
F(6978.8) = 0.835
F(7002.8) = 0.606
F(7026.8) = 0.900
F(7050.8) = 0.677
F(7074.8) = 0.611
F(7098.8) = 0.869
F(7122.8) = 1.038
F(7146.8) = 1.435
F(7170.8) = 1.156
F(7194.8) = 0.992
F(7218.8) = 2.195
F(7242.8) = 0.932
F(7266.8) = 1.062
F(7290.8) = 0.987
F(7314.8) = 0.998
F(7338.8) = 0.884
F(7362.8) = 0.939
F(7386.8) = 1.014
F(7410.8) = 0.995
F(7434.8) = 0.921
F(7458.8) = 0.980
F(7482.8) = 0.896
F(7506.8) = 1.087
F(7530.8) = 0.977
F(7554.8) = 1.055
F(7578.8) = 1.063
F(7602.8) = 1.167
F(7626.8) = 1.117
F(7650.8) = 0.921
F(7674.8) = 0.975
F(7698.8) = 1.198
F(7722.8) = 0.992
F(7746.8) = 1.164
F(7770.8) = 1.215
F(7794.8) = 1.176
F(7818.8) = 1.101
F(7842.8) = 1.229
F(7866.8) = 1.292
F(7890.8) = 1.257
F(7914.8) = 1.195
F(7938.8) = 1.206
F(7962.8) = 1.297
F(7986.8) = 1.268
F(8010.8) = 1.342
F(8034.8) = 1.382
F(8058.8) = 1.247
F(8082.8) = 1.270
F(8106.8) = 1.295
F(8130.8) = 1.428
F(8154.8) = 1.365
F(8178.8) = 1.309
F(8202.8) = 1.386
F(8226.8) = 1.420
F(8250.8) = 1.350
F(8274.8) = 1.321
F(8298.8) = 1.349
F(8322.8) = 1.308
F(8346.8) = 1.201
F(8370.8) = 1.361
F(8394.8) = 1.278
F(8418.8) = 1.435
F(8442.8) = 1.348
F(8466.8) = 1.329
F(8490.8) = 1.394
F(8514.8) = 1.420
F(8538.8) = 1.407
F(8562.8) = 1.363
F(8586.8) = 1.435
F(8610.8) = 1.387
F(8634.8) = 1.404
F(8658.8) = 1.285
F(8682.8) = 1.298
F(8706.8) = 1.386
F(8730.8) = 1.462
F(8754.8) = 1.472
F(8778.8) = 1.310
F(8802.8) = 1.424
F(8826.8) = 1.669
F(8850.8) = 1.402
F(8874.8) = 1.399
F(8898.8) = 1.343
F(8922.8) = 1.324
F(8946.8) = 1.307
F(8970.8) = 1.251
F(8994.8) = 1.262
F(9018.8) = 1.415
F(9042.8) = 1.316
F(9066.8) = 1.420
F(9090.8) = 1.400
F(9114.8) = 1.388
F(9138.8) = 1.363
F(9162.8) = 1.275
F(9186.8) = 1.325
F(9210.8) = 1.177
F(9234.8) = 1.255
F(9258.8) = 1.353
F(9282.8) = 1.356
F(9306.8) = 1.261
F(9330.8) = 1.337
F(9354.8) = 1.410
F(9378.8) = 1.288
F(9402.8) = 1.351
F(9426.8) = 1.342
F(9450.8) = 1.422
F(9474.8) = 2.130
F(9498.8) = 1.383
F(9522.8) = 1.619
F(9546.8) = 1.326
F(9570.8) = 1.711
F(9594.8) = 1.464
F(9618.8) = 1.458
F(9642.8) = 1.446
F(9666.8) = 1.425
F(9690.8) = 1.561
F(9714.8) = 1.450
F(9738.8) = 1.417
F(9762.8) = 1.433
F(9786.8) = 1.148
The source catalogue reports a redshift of 0.443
